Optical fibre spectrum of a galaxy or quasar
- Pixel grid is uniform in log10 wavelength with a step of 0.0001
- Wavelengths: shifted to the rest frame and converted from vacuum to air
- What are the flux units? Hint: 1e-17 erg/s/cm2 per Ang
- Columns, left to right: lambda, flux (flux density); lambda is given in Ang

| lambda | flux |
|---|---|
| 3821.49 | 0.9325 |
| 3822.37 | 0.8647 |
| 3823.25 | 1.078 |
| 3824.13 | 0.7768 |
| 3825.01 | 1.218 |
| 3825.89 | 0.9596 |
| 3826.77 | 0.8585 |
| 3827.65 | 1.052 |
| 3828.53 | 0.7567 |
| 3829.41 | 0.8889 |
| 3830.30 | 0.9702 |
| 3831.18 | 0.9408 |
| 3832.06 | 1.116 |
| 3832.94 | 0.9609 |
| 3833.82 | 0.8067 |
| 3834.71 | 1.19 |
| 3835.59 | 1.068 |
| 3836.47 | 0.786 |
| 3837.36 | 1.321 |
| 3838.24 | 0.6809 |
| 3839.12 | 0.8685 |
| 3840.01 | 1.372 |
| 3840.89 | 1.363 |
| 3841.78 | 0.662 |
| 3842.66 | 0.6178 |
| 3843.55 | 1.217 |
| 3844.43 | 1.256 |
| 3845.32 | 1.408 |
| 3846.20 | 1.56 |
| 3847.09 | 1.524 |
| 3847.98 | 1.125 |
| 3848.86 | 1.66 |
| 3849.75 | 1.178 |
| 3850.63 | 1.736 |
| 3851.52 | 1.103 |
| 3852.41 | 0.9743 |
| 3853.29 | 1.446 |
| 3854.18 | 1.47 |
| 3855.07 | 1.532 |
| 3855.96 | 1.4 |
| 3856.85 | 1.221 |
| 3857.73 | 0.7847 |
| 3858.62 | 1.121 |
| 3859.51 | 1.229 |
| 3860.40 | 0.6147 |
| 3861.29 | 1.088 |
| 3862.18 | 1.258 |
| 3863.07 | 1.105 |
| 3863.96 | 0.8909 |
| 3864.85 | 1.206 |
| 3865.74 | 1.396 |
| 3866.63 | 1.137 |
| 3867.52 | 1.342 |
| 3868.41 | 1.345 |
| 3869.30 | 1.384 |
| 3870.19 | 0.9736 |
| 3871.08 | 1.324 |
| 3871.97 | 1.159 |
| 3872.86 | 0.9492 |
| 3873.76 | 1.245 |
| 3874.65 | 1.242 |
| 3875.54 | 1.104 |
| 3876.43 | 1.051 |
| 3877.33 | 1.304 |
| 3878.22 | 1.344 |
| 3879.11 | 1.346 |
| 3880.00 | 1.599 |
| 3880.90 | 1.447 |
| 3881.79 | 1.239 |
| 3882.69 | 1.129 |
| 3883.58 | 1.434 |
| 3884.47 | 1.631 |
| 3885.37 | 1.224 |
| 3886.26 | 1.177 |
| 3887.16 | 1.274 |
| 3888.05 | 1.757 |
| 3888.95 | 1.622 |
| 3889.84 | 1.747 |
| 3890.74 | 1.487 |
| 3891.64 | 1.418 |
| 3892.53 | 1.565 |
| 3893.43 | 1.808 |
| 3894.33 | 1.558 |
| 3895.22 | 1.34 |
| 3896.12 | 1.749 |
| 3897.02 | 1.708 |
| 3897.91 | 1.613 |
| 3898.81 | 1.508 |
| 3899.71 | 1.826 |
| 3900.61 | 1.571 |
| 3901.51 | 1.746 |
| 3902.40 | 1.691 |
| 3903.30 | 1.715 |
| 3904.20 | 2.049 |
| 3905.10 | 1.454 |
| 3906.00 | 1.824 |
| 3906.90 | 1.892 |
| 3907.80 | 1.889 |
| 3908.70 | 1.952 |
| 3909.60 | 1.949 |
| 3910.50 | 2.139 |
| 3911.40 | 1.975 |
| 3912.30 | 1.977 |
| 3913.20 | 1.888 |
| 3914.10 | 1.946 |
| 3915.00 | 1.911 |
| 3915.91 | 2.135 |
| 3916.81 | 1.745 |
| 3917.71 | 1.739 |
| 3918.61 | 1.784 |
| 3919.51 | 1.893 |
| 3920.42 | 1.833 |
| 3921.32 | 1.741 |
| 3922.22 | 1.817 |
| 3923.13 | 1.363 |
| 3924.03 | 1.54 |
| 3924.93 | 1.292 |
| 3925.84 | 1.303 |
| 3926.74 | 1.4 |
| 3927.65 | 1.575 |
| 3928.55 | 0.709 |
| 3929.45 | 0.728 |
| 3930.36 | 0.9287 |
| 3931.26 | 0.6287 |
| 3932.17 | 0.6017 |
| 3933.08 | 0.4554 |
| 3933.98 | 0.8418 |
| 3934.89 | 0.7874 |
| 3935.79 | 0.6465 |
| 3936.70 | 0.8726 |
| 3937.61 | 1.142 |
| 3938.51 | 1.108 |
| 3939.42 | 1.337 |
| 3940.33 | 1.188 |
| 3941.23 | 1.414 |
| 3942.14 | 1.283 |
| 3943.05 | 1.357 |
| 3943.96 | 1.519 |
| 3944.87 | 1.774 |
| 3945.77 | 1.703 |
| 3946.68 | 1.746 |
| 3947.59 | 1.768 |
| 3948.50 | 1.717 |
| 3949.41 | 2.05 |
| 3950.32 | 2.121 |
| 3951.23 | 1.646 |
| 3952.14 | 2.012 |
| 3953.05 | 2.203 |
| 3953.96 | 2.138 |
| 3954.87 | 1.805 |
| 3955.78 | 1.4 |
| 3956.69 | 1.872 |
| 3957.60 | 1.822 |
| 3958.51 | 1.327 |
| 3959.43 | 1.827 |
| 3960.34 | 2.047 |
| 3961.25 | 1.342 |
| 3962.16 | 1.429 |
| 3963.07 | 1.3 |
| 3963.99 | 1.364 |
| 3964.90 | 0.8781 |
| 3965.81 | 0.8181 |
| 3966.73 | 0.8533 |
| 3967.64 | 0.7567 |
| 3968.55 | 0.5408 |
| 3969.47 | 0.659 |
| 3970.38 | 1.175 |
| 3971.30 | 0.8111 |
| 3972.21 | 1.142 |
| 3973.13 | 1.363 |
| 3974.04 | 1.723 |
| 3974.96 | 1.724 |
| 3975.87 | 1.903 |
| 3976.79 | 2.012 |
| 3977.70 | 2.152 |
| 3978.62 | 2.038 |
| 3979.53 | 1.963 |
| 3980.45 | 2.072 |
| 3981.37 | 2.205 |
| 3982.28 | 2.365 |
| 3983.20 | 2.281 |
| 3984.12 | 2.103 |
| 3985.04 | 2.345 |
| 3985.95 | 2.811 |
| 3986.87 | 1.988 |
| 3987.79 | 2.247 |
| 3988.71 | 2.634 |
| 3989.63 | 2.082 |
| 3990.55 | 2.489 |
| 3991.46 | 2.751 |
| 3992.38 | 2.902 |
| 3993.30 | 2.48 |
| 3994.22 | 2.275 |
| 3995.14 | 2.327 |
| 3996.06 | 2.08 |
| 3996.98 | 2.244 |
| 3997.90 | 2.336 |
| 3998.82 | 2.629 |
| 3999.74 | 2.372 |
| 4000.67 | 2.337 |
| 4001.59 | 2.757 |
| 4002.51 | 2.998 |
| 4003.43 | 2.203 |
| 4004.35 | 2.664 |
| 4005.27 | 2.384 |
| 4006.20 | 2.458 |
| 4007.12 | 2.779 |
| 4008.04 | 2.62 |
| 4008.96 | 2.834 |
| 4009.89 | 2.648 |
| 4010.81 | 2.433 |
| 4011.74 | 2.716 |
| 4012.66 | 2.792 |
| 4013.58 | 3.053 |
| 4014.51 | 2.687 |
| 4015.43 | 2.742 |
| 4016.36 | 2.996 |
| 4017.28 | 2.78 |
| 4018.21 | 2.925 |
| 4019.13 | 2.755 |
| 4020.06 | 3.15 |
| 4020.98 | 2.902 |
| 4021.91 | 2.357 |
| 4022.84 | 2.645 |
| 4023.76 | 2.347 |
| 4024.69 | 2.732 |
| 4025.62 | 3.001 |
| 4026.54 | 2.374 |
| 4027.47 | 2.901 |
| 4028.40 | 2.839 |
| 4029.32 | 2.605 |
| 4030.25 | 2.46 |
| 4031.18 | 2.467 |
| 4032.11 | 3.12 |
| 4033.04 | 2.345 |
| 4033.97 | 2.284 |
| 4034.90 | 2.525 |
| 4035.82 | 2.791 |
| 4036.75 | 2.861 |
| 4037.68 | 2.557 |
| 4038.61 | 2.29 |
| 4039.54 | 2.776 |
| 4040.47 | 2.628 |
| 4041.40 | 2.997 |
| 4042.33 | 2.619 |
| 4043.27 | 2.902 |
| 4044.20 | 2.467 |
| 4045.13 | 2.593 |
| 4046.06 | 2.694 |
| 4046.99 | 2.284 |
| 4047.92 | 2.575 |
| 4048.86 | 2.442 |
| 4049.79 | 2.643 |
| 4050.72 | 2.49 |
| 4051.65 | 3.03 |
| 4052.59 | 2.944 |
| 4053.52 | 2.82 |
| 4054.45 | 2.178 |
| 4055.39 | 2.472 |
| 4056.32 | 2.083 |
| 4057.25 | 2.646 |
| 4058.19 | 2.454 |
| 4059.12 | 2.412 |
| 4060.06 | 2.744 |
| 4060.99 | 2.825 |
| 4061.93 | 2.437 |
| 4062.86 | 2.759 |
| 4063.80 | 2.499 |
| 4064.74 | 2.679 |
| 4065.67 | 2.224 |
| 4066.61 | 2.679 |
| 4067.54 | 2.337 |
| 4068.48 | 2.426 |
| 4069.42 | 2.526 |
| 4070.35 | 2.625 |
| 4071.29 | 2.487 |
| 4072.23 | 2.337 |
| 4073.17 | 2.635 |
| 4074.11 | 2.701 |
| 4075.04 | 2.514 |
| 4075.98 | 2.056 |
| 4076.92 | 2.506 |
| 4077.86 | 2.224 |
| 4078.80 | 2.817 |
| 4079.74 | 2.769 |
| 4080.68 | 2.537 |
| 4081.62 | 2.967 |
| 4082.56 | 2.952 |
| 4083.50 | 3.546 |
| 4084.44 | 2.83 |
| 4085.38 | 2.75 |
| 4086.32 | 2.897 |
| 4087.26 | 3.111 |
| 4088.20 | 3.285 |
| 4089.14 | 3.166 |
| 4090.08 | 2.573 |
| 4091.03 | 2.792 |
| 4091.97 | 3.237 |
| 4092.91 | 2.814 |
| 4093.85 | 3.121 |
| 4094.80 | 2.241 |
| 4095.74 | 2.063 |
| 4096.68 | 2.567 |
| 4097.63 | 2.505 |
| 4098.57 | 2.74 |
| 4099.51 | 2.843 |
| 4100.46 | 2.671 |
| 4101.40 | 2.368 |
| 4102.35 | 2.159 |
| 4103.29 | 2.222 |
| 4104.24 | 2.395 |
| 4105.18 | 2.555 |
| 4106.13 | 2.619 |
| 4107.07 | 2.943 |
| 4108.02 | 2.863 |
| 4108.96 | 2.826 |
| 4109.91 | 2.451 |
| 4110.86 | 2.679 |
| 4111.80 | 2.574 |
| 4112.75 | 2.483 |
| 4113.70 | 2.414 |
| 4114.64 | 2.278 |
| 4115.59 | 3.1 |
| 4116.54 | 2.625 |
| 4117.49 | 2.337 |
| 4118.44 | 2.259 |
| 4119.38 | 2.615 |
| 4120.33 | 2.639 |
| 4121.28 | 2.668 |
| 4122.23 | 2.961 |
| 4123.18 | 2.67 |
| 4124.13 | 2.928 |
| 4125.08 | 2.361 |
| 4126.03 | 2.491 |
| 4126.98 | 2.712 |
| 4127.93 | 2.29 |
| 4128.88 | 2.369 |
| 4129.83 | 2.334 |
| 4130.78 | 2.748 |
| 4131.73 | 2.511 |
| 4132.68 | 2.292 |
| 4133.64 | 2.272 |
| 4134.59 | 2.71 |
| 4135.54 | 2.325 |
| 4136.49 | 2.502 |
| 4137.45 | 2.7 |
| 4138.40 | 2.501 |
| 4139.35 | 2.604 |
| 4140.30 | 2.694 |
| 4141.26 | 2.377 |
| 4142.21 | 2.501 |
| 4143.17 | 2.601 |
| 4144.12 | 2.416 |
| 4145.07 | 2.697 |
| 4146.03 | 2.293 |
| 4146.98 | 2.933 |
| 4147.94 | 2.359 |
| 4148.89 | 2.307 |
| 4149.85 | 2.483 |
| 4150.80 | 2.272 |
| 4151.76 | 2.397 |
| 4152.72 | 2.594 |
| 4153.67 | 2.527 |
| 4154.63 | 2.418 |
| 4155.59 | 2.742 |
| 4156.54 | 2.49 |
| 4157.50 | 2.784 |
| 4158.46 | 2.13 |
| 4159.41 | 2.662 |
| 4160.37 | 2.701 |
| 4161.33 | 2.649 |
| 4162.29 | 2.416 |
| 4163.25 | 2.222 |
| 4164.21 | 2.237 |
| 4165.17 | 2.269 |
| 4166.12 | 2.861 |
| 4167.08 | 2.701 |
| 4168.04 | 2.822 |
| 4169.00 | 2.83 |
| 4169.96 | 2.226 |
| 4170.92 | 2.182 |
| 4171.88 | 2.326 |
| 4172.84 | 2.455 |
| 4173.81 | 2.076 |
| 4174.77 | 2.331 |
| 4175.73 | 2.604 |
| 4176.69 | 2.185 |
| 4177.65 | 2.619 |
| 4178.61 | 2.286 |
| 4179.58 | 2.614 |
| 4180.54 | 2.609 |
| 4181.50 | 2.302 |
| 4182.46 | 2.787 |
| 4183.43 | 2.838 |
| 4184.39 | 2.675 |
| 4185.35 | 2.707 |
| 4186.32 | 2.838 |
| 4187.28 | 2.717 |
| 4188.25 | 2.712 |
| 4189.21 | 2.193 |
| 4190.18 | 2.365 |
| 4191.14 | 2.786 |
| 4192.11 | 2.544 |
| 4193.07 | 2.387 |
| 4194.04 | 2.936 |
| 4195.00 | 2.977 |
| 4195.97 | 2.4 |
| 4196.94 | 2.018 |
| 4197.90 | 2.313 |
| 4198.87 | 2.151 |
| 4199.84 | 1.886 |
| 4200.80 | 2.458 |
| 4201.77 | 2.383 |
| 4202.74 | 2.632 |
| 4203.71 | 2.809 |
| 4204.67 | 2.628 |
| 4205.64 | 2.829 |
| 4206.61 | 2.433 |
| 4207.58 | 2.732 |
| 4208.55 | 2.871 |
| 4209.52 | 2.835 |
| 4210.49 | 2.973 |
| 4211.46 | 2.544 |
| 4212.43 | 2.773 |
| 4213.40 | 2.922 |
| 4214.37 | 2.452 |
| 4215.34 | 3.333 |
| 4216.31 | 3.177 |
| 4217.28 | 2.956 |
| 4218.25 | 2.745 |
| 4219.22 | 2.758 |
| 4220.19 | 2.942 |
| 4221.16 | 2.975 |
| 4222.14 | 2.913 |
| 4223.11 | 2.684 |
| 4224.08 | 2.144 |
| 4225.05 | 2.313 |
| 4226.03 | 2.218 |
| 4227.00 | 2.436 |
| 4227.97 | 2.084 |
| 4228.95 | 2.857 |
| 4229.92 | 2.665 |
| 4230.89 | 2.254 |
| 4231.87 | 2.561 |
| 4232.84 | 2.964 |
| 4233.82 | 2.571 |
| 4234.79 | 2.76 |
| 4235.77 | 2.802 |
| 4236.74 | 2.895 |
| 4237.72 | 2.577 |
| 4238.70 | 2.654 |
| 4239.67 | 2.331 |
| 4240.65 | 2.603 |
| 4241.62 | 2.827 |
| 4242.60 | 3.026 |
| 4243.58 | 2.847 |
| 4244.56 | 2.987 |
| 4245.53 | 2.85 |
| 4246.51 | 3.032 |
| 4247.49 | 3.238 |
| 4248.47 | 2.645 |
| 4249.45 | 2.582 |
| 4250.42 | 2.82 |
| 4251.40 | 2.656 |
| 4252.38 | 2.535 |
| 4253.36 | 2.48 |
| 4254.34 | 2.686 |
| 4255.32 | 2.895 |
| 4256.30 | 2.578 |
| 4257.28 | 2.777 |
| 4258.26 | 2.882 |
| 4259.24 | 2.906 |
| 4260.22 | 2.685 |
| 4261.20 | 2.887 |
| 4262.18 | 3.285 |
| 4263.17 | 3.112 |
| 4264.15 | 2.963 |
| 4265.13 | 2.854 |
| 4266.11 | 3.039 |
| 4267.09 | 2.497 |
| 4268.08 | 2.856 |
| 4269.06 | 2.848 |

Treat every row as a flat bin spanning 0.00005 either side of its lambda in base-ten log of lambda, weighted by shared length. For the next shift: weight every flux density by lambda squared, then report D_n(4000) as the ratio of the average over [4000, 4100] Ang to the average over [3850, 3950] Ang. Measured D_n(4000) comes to 2.0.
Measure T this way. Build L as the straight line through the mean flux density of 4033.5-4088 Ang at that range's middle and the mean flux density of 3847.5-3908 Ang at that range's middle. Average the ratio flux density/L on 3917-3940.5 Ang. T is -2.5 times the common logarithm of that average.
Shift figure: 0.38 mag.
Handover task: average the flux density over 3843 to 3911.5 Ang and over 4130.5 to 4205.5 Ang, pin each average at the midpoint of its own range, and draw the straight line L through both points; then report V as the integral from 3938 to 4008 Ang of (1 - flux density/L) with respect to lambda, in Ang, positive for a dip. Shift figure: -3.7 Ang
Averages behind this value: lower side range 1.42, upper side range 2.51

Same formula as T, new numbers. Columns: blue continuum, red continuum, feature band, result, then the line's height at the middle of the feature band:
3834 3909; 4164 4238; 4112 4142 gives -0.10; 2.31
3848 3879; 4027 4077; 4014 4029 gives -0.17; 2.36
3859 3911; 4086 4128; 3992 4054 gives -0.20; 2.19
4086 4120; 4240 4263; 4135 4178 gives 0.09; 2.71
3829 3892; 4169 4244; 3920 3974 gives 0.17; 1.56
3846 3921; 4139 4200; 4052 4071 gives -0.20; 2.12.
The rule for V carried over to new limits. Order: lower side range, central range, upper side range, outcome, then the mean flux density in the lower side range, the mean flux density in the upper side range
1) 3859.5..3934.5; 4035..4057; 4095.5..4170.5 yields -4.9 Ang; 1.45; 2.54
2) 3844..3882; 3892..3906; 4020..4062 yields -1.2 Ang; 1.25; 2.62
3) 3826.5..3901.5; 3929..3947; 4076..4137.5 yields 6.3 Ang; 1.26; 2.64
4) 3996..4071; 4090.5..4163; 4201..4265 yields 3.2 Ang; 2.62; 2.74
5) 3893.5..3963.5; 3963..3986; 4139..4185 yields 2.4 Ang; 1.57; 2.5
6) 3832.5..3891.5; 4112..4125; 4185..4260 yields -2.0 Ang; 1.23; 2.67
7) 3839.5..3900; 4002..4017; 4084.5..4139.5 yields -4.5 Ang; 1.32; 2.62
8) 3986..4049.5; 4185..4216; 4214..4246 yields 0.9 Ang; 2.6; 2.7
